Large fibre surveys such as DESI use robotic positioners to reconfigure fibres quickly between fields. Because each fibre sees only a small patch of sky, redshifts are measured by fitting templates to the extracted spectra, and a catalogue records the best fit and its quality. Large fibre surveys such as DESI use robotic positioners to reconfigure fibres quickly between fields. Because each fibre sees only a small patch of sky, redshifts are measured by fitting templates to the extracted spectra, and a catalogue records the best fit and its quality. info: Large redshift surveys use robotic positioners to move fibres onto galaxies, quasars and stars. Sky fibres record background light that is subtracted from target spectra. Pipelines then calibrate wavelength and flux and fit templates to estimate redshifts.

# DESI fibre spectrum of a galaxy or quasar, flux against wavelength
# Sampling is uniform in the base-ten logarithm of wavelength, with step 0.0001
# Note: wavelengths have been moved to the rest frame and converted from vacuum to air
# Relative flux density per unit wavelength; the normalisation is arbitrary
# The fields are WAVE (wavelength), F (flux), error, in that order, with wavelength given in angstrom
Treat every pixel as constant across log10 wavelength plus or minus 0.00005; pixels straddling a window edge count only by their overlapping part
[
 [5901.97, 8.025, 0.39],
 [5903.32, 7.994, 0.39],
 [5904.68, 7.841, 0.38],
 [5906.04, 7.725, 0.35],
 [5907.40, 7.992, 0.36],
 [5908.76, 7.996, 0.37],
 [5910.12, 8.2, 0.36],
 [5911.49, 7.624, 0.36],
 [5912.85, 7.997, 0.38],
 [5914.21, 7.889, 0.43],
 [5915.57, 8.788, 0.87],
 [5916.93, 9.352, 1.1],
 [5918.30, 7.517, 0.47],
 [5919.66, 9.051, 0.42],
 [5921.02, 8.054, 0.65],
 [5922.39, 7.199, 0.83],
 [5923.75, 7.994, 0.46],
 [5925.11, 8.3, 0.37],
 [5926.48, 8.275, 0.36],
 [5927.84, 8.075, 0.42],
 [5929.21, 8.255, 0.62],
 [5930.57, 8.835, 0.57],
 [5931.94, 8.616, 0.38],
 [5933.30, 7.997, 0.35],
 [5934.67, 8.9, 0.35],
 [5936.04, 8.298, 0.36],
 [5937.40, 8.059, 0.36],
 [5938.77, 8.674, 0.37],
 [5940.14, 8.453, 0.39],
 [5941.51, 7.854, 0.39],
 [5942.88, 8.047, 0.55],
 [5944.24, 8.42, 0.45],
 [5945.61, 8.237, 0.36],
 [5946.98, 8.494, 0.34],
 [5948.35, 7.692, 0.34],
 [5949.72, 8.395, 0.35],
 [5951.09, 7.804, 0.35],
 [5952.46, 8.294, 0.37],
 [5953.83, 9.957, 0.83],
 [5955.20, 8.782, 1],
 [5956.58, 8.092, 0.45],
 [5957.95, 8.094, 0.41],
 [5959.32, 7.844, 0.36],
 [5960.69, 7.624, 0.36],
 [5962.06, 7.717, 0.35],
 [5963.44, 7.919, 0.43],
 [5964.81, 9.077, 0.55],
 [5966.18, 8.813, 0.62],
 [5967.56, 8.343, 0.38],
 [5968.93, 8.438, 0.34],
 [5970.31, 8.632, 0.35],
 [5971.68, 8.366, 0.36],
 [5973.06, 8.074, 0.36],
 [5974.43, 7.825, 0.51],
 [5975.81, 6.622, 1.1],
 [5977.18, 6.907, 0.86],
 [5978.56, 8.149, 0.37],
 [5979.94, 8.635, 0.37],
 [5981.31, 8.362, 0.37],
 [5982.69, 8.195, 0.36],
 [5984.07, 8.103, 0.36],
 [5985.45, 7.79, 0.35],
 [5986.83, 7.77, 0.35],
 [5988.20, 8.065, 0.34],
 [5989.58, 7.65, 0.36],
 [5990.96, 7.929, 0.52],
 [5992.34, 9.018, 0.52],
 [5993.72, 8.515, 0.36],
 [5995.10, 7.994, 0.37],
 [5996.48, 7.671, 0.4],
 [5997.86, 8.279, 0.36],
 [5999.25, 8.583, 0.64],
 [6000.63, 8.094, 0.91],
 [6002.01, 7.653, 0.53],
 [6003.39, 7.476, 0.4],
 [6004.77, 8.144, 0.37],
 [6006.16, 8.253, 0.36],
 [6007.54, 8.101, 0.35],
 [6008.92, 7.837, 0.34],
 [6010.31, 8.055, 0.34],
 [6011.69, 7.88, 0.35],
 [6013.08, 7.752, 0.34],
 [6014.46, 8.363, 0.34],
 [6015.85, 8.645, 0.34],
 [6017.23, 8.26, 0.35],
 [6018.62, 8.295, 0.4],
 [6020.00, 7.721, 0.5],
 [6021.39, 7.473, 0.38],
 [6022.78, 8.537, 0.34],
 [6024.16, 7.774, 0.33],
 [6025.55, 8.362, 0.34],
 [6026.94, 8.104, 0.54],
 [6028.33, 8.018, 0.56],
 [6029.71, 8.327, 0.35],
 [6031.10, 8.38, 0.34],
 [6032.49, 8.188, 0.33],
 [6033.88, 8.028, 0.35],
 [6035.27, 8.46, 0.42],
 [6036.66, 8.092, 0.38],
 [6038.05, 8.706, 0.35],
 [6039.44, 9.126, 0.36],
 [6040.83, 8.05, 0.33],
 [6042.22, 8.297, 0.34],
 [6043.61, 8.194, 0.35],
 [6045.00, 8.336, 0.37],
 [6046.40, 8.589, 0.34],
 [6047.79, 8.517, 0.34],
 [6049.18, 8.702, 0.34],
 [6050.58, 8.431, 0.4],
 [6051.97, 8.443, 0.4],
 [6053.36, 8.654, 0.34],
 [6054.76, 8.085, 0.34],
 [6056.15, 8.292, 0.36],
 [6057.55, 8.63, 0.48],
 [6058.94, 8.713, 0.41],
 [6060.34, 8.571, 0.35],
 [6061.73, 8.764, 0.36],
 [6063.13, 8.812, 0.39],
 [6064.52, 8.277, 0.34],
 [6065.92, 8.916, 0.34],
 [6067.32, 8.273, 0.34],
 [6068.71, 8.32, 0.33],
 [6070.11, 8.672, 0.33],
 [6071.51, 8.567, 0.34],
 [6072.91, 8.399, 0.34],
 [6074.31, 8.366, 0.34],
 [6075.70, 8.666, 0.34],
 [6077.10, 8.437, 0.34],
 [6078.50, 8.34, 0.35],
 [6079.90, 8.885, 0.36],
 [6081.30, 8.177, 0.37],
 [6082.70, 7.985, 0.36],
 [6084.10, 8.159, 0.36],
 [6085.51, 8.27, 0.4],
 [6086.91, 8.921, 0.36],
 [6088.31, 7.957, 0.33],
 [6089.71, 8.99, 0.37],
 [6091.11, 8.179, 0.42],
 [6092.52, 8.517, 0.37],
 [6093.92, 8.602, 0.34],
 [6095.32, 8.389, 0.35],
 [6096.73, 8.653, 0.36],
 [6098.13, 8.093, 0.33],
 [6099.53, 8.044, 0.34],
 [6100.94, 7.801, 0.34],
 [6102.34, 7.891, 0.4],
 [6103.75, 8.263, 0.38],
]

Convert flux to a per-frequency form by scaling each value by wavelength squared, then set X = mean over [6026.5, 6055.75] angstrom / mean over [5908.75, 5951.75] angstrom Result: 1.06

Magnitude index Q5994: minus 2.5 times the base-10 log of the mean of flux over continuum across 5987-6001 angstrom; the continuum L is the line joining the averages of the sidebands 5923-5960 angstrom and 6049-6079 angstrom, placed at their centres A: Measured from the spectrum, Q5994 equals 0.03 mag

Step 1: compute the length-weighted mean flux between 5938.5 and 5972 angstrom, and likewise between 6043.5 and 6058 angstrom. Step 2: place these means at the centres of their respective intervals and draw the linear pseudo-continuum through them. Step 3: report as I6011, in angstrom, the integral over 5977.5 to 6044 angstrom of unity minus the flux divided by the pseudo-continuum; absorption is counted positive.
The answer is 1.9 angstrom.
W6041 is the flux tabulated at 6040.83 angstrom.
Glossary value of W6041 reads 8.05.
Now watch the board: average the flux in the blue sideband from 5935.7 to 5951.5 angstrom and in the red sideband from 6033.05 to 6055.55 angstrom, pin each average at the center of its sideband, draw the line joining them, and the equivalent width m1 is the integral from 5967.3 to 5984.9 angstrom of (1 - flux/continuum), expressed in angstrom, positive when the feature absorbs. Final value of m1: 0.5 angstrom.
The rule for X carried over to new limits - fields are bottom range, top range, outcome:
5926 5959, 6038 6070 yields 1.06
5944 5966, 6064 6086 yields 1.06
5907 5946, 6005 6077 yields 1.05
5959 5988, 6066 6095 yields 1.09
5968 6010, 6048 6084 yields 1.08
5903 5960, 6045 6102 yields 1.07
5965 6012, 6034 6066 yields 1.07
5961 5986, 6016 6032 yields 1.02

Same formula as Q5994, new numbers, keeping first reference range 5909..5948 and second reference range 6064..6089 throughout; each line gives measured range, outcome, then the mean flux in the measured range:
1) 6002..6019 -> 0.04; 8.07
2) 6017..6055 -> 0.01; 8.29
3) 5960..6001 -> 0.03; 8.1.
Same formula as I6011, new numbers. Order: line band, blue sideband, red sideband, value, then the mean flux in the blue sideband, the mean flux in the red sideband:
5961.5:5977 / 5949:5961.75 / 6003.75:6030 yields 0.2 angstrom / 8.3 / 8.09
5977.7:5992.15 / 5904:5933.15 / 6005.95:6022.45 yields 0.0 angstrom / 8.17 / 8.06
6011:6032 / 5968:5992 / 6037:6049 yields 0.5 angstrom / 7.99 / 8.48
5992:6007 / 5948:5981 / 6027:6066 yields 0.3 angstrom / 8.18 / 8.44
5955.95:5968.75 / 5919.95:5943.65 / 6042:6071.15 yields 0.2 angstrom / 8.25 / 8.5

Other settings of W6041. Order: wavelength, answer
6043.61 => 8.194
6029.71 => 8.327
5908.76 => 7.996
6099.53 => 8.044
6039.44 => 9.126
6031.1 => 8.38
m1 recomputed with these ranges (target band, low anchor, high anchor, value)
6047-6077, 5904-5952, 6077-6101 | -0.7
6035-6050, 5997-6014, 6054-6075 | -0.2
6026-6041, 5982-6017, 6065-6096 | -0.2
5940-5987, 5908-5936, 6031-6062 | 0.8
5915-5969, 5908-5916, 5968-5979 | -2.3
